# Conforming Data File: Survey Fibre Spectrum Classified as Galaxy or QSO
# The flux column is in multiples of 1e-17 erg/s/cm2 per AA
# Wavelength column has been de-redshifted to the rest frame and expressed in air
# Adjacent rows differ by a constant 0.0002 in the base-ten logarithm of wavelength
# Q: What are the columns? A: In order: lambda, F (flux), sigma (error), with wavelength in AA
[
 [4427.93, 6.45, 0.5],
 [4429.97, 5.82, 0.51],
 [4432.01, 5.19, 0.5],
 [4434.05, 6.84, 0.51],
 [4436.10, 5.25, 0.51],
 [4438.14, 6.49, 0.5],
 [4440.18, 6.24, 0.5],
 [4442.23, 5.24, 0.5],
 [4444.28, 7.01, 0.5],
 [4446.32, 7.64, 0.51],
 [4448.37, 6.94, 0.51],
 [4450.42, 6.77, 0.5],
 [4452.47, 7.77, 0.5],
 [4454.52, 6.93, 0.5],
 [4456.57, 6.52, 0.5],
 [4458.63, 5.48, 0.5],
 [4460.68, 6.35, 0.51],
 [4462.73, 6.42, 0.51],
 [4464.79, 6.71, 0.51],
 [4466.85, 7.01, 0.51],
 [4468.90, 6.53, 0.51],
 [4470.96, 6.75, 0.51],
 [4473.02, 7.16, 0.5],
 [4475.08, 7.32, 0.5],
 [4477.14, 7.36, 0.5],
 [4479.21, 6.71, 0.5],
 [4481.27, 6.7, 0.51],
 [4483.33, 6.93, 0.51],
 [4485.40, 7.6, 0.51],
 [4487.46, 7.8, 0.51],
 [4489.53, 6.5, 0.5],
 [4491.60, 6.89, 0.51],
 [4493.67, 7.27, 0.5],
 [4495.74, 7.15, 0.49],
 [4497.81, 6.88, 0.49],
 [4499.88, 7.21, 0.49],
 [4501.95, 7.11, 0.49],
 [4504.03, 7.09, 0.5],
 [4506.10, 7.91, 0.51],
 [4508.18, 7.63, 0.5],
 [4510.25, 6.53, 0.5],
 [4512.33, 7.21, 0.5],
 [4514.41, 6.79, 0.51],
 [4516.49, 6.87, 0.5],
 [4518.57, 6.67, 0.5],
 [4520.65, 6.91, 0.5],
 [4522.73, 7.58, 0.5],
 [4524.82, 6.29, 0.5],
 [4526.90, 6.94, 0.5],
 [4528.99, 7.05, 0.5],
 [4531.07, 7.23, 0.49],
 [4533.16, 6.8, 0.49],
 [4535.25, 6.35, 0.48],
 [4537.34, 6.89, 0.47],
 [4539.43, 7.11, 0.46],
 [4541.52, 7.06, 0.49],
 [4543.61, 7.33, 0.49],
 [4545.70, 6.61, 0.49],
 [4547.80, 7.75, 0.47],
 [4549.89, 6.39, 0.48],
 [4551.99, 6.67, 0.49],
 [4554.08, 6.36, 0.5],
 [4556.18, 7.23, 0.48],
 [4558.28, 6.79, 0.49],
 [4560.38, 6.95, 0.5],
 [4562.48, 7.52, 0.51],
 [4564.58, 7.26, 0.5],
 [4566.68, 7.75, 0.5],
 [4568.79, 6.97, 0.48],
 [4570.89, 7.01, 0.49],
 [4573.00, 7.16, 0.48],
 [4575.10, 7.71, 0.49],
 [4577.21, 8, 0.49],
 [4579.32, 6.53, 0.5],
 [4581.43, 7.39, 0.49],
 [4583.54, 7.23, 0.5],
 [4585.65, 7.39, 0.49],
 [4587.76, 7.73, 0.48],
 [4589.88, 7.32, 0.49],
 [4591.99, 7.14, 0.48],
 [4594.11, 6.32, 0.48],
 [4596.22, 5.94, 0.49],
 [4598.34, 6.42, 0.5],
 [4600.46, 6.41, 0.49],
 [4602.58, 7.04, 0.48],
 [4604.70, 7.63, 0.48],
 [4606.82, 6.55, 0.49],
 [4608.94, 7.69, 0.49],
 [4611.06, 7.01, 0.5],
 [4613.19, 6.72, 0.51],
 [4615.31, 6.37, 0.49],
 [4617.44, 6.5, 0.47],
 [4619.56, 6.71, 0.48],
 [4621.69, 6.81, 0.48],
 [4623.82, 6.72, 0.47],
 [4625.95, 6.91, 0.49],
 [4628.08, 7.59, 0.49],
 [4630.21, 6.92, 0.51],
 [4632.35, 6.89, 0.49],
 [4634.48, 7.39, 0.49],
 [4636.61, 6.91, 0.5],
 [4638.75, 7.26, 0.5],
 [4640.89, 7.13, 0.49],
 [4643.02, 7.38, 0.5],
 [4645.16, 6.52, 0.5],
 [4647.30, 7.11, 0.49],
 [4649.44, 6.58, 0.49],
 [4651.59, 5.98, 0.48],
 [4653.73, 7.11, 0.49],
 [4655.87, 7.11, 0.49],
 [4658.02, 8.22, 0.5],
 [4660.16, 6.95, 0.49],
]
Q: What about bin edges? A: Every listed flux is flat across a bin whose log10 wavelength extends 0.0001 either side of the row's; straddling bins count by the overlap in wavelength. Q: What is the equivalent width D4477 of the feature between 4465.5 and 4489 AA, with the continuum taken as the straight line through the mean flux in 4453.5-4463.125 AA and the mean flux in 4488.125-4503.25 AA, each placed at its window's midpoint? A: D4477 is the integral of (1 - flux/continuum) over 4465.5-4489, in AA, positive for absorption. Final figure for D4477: -1.3 AA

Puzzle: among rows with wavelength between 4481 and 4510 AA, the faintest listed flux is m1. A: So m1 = 6.5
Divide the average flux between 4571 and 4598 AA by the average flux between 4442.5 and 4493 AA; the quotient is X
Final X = 1.0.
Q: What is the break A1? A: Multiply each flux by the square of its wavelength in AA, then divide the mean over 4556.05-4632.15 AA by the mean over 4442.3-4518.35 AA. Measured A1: 1.06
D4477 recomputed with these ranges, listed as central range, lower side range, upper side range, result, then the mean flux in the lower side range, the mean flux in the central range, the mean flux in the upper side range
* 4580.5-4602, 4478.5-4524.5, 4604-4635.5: 0.17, 7.08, 6.93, 6.95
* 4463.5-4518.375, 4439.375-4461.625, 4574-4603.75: -2.46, 6.63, 7.05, 7.04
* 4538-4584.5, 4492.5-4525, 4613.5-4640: -0.77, 7.09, 7.13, 6.91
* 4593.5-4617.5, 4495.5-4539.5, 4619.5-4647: 0.98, 7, 6.73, 7.02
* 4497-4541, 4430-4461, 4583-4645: -2.29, 6.43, 7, 6.96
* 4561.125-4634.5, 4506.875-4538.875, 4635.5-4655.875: -1.39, 6.93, 7.04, 6.9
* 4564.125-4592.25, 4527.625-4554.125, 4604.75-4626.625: -1.88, 6.91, 7.33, 6.84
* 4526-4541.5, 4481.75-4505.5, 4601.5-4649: 0.37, 7.14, 6.92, 6.98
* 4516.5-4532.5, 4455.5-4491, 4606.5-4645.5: -0.18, 6.82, 6.94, 6.96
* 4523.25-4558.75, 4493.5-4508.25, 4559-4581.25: 1.89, 7.26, 6.88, 7.28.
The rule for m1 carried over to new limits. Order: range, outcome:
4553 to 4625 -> 5.94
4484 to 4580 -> 6.29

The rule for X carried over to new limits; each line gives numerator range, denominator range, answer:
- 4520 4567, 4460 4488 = 1.00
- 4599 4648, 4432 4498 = 1.03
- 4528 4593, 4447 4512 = 1.02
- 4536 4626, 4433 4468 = 1.07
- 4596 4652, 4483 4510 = 0.95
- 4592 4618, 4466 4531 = 0.96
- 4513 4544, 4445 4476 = 1.01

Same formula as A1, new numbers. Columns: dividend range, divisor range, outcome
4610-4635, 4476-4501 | 1.03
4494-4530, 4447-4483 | 1.06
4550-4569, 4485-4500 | 1.01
